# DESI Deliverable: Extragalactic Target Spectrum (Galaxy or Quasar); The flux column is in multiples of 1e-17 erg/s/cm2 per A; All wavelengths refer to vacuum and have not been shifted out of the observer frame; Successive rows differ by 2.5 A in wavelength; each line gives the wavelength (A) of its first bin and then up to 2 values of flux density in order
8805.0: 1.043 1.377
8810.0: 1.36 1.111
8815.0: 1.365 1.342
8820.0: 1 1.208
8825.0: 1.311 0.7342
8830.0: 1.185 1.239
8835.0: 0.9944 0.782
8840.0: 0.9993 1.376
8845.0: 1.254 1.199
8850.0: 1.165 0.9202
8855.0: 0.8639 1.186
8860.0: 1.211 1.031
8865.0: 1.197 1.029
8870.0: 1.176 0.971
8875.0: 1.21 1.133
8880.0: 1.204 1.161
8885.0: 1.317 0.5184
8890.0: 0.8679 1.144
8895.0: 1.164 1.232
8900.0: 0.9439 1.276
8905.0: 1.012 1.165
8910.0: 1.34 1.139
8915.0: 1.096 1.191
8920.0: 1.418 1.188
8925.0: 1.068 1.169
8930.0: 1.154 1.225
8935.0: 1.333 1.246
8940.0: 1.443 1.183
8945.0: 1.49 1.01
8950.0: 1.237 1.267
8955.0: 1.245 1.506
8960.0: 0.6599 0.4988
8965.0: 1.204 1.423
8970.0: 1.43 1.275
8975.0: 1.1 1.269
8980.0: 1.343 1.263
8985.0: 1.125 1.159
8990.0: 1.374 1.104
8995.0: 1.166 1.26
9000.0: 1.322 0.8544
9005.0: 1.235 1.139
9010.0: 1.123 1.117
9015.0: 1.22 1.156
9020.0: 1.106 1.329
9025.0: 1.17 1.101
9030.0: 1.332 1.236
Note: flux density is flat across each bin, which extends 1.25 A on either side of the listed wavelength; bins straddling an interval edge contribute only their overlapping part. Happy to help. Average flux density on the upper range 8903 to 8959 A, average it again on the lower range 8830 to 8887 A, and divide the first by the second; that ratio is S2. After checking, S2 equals 1.1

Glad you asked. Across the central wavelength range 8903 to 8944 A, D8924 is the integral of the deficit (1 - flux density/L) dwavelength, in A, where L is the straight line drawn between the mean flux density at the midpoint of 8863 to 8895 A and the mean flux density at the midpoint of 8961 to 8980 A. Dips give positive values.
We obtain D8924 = -3.2 A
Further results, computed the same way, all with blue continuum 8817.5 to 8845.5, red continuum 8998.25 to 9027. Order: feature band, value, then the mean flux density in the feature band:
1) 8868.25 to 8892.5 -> 1.18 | 1.07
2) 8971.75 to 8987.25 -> -0.97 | 1.22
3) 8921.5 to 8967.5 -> -1.63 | 1.18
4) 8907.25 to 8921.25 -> -1.22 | 1.23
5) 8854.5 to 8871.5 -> 0.11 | 1.11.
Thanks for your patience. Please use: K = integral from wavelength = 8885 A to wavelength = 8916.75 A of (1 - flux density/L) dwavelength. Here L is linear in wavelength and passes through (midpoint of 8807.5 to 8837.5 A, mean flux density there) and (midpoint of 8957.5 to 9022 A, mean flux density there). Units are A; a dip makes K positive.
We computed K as 2.1 A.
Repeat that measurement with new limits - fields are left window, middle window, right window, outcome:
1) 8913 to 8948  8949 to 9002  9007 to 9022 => -0.31 A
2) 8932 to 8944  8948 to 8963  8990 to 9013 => 1.96 A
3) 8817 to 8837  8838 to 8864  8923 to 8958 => 0.55 A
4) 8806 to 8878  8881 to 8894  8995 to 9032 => 1.56 A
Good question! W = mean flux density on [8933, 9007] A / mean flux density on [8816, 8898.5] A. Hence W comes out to 1.10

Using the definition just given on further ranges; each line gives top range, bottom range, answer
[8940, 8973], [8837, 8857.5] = 1.10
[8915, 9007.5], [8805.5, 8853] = 1.04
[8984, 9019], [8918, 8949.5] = 0.94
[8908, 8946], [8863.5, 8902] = 1.14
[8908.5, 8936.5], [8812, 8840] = 1.09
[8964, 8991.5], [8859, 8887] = 1.12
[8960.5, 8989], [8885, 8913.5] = 1.09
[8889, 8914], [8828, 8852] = 1.02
